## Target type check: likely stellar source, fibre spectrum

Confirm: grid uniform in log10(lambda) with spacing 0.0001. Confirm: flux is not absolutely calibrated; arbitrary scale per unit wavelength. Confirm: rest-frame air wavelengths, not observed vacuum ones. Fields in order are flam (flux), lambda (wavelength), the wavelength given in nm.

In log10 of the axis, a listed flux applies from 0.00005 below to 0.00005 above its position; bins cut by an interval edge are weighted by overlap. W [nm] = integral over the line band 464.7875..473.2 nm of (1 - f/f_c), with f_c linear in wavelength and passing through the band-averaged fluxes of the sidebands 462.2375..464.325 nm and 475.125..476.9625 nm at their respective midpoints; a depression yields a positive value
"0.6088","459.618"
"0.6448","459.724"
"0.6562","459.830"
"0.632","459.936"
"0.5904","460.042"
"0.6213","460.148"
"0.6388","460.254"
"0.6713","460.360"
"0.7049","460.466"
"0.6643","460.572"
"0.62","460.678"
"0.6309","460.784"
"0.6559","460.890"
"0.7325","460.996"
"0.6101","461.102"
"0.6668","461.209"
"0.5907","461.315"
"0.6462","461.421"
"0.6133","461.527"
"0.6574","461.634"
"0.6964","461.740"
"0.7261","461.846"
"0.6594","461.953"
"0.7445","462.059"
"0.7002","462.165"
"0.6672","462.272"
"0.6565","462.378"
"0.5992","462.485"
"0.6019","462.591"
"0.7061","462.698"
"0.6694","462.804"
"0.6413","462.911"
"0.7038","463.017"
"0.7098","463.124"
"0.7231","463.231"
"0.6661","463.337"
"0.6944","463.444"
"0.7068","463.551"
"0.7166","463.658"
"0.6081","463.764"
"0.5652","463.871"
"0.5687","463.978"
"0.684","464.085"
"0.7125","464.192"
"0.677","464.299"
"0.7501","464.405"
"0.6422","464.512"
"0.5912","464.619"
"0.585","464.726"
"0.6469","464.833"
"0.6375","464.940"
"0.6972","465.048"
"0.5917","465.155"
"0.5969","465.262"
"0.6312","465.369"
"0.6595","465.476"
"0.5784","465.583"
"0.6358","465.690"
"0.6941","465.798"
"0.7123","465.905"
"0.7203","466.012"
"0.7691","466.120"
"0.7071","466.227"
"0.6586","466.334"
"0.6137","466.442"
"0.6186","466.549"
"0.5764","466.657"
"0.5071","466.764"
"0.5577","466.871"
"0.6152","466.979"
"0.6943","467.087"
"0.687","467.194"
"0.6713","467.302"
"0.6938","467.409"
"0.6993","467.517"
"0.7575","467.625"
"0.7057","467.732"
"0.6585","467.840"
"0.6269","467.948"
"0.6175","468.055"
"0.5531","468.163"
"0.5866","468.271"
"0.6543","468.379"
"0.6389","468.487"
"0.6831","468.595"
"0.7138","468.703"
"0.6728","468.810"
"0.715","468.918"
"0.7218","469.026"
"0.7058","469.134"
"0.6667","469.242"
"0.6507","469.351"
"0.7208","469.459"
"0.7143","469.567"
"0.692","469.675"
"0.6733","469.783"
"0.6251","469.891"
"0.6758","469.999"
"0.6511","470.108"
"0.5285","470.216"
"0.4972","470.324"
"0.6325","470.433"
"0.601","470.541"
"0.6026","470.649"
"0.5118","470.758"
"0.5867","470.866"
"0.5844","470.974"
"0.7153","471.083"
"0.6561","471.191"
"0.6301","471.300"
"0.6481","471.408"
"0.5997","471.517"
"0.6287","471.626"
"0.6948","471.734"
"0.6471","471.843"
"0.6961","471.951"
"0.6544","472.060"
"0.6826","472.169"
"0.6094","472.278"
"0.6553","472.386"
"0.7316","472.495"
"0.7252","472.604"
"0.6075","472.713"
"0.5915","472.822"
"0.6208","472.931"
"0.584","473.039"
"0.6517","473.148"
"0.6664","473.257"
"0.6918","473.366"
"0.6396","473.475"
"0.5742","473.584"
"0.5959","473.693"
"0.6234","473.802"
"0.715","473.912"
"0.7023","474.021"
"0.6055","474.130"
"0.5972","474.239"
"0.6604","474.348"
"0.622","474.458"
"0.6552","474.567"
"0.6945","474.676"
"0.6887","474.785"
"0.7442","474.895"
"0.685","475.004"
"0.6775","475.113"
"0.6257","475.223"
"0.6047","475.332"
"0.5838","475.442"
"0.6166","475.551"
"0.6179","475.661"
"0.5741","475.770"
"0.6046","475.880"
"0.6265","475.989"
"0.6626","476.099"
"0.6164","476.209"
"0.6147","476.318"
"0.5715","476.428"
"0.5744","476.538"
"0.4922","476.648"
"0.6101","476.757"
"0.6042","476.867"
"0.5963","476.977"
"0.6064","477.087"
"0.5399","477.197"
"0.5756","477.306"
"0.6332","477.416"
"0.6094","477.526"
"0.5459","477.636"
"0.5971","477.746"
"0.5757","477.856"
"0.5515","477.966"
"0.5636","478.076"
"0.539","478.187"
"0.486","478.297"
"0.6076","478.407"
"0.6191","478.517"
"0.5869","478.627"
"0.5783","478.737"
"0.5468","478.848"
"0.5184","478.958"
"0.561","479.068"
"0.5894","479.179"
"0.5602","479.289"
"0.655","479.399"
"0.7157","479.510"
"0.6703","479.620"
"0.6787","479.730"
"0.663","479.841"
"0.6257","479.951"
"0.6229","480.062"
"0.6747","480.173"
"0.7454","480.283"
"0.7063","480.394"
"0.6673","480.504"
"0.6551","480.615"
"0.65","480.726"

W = -0.16 nm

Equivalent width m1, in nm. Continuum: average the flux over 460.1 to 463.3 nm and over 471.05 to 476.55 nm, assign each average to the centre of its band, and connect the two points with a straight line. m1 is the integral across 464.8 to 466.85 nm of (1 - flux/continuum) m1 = 0.04 nm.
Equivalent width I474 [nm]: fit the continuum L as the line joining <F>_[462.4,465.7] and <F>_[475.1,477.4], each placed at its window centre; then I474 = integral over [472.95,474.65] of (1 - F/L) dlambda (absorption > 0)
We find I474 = -0.084 nm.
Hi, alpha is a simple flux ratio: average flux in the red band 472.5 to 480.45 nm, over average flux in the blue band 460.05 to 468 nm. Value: 0.94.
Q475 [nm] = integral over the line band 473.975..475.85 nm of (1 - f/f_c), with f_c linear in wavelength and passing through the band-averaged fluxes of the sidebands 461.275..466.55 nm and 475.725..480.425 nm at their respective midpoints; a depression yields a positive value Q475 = -0.087 nm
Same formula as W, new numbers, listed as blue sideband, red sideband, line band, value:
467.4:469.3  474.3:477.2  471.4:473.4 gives -0.024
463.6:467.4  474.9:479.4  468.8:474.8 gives -0.287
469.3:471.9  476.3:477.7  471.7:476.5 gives -0.303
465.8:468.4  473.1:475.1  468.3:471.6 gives 0.049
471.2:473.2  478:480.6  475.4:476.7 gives 0.071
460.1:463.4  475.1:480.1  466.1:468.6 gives -0.019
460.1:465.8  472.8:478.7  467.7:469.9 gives -0.105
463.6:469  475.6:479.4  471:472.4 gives -0.081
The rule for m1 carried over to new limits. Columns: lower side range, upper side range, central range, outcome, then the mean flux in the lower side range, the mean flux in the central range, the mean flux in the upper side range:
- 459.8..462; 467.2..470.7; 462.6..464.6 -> -0.06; 0.651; 0.672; 0.657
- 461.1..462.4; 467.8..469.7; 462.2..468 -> 0.08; 0.666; 0.657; 0.666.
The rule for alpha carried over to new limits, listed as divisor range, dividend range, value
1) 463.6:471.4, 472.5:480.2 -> 0.95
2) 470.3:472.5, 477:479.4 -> 0.91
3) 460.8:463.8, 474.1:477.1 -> 0.93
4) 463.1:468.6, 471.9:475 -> 1.00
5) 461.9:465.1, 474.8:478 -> 0.91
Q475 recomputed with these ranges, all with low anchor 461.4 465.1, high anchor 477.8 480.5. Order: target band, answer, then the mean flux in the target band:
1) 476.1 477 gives 0.04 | 0.589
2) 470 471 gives 0.09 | 0.582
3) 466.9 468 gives -0.05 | 0.678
